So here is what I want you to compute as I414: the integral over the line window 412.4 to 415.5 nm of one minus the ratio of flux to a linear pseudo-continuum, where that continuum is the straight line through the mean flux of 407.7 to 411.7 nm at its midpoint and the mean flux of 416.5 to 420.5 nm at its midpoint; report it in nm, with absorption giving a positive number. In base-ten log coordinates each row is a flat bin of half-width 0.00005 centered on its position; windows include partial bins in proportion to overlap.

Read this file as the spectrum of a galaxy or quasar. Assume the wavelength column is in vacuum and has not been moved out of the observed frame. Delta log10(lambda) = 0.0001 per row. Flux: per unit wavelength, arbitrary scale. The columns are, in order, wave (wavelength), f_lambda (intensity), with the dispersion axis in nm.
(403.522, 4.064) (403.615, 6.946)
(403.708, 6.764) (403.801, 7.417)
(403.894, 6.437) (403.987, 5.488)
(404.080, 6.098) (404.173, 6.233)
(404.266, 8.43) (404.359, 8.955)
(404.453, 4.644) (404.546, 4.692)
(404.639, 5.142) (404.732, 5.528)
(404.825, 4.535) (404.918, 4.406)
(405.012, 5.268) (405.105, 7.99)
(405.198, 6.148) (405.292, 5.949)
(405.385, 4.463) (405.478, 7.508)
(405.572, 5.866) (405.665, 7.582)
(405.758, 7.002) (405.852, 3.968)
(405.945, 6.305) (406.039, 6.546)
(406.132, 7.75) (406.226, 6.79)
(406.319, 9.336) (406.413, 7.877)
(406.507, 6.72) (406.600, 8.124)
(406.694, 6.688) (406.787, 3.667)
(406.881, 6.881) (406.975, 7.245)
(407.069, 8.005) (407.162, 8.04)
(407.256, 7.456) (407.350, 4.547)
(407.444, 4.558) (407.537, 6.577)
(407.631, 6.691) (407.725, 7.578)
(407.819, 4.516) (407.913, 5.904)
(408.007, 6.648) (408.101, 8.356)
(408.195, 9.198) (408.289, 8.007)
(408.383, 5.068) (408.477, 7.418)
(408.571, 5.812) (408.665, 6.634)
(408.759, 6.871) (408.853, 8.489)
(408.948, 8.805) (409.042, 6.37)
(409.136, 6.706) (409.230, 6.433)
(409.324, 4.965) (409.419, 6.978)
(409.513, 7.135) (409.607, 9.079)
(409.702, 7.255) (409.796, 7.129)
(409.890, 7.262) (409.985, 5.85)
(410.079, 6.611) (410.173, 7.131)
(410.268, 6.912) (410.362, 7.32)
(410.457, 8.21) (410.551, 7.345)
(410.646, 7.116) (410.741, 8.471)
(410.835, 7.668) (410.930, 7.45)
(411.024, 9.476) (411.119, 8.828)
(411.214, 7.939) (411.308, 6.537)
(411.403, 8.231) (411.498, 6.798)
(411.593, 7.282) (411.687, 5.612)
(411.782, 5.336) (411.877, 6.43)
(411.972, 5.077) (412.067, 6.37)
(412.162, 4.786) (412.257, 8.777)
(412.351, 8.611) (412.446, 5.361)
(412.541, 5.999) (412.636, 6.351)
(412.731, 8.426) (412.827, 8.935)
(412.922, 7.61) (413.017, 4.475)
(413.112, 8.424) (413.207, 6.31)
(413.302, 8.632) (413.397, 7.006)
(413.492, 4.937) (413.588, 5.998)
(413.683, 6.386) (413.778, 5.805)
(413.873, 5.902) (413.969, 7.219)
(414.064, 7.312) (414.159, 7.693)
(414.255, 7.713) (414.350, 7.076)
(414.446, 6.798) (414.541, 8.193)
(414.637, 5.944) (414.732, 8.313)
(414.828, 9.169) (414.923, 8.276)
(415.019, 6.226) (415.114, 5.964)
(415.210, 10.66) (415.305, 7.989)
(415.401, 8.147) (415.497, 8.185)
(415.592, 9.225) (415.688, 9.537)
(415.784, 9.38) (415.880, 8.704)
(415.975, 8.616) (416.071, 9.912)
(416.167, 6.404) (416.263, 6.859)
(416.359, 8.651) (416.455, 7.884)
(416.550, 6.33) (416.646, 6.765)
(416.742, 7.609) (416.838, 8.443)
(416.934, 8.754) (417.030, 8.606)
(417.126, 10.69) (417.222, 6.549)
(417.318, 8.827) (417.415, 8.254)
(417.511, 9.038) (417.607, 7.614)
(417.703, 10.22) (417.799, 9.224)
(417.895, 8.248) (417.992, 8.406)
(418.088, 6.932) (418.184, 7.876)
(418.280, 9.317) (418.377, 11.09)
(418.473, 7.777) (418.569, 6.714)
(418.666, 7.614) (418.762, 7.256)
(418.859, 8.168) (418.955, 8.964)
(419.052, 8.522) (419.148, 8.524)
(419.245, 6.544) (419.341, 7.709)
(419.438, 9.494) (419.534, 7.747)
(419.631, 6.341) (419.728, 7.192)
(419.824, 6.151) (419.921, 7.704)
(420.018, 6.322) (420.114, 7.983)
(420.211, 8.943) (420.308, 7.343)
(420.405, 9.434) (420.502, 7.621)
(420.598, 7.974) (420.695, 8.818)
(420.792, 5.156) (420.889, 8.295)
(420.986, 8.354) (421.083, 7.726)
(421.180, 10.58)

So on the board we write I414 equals 0.18 nm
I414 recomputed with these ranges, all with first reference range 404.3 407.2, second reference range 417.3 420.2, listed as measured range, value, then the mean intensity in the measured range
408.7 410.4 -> -0.04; 7.07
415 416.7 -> -0.09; 8.11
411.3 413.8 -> 0.20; 6.7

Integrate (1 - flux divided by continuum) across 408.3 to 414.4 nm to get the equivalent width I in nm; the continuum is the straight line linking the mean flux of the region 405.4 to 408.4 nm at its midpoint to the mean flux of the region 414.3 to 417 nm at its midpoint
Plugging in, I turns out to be 0.32 nm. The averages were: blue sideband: 6.77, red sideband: 8.01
